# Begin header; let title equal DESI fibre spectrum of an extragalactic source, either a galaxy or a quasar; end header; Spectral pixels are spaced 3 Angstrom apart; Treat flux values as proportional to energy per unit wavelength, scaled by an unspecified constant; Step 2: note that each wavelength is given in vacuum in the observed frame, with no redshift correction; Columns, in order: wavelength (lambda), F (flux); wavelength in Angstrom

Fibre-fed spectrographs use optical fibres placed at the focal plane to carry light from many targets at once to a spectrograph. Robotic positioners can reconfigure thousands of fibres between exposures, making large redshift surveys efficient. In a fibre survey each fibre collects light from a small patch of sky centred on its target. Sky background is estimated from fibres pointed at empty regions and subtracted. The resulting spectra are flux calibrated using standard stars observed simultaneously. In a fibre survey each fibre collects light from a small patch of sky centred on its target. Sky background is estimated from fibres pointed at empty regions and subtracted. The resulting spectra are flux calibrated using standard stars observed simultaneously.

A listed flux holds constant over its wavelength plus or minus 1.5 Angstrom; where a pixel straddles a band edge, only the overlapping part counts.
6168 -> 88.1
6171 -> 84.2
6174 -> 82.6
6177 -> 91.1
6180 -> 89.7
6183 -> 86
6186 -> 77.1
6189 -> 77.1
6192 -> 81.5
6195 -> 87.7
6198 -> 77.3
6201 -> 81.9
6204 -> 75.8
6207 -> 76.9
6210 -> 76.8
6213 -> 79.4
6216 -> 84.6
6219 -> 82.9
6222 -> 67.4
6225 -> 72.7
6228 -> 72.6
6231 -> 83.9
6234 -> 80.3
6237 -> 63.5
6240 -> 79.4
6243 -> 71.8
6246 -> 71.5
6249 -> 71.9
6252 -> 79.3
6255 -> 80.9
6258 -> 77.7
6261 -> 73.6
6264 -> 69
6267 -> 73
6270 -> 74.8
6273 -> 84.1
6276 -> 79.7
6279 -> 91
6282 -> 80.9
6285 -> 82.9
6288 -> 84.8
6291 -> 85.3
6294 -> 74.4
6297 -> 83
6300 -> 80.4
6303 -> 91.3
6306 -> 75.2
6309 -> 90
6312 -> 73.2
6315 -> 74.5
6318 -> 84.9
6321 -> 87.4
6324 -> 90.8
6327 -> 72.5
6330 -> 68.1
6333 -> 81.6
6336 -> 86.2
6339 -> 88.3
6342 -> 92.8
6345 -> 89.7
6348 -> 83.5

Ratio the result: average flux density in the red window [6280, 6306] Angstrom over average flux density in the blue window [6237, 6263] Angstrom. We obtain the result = 1.10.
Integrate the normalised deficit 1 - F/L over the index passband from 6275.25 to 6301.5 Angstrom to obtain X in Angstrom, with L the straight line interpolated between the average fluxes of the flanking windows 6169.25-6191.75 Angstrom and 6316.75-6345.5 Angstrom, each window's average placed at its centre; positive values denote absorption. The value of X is 0.4 Angstrom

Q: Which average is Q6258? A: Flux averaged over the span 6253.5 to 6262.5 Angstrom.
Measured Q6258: 77.4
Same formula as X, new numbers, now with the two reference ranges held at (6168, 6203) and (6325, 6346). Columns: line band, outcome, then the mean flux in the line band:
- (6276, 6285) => -0.2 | 84.4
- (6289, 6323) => 0.4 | 82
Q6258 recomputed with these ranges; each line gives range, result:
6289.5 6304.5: 82.9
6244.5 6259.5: 76.3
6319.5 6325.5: 89.1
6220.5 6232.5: 74.2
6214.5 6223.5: 78.3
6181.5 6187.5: 81.5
